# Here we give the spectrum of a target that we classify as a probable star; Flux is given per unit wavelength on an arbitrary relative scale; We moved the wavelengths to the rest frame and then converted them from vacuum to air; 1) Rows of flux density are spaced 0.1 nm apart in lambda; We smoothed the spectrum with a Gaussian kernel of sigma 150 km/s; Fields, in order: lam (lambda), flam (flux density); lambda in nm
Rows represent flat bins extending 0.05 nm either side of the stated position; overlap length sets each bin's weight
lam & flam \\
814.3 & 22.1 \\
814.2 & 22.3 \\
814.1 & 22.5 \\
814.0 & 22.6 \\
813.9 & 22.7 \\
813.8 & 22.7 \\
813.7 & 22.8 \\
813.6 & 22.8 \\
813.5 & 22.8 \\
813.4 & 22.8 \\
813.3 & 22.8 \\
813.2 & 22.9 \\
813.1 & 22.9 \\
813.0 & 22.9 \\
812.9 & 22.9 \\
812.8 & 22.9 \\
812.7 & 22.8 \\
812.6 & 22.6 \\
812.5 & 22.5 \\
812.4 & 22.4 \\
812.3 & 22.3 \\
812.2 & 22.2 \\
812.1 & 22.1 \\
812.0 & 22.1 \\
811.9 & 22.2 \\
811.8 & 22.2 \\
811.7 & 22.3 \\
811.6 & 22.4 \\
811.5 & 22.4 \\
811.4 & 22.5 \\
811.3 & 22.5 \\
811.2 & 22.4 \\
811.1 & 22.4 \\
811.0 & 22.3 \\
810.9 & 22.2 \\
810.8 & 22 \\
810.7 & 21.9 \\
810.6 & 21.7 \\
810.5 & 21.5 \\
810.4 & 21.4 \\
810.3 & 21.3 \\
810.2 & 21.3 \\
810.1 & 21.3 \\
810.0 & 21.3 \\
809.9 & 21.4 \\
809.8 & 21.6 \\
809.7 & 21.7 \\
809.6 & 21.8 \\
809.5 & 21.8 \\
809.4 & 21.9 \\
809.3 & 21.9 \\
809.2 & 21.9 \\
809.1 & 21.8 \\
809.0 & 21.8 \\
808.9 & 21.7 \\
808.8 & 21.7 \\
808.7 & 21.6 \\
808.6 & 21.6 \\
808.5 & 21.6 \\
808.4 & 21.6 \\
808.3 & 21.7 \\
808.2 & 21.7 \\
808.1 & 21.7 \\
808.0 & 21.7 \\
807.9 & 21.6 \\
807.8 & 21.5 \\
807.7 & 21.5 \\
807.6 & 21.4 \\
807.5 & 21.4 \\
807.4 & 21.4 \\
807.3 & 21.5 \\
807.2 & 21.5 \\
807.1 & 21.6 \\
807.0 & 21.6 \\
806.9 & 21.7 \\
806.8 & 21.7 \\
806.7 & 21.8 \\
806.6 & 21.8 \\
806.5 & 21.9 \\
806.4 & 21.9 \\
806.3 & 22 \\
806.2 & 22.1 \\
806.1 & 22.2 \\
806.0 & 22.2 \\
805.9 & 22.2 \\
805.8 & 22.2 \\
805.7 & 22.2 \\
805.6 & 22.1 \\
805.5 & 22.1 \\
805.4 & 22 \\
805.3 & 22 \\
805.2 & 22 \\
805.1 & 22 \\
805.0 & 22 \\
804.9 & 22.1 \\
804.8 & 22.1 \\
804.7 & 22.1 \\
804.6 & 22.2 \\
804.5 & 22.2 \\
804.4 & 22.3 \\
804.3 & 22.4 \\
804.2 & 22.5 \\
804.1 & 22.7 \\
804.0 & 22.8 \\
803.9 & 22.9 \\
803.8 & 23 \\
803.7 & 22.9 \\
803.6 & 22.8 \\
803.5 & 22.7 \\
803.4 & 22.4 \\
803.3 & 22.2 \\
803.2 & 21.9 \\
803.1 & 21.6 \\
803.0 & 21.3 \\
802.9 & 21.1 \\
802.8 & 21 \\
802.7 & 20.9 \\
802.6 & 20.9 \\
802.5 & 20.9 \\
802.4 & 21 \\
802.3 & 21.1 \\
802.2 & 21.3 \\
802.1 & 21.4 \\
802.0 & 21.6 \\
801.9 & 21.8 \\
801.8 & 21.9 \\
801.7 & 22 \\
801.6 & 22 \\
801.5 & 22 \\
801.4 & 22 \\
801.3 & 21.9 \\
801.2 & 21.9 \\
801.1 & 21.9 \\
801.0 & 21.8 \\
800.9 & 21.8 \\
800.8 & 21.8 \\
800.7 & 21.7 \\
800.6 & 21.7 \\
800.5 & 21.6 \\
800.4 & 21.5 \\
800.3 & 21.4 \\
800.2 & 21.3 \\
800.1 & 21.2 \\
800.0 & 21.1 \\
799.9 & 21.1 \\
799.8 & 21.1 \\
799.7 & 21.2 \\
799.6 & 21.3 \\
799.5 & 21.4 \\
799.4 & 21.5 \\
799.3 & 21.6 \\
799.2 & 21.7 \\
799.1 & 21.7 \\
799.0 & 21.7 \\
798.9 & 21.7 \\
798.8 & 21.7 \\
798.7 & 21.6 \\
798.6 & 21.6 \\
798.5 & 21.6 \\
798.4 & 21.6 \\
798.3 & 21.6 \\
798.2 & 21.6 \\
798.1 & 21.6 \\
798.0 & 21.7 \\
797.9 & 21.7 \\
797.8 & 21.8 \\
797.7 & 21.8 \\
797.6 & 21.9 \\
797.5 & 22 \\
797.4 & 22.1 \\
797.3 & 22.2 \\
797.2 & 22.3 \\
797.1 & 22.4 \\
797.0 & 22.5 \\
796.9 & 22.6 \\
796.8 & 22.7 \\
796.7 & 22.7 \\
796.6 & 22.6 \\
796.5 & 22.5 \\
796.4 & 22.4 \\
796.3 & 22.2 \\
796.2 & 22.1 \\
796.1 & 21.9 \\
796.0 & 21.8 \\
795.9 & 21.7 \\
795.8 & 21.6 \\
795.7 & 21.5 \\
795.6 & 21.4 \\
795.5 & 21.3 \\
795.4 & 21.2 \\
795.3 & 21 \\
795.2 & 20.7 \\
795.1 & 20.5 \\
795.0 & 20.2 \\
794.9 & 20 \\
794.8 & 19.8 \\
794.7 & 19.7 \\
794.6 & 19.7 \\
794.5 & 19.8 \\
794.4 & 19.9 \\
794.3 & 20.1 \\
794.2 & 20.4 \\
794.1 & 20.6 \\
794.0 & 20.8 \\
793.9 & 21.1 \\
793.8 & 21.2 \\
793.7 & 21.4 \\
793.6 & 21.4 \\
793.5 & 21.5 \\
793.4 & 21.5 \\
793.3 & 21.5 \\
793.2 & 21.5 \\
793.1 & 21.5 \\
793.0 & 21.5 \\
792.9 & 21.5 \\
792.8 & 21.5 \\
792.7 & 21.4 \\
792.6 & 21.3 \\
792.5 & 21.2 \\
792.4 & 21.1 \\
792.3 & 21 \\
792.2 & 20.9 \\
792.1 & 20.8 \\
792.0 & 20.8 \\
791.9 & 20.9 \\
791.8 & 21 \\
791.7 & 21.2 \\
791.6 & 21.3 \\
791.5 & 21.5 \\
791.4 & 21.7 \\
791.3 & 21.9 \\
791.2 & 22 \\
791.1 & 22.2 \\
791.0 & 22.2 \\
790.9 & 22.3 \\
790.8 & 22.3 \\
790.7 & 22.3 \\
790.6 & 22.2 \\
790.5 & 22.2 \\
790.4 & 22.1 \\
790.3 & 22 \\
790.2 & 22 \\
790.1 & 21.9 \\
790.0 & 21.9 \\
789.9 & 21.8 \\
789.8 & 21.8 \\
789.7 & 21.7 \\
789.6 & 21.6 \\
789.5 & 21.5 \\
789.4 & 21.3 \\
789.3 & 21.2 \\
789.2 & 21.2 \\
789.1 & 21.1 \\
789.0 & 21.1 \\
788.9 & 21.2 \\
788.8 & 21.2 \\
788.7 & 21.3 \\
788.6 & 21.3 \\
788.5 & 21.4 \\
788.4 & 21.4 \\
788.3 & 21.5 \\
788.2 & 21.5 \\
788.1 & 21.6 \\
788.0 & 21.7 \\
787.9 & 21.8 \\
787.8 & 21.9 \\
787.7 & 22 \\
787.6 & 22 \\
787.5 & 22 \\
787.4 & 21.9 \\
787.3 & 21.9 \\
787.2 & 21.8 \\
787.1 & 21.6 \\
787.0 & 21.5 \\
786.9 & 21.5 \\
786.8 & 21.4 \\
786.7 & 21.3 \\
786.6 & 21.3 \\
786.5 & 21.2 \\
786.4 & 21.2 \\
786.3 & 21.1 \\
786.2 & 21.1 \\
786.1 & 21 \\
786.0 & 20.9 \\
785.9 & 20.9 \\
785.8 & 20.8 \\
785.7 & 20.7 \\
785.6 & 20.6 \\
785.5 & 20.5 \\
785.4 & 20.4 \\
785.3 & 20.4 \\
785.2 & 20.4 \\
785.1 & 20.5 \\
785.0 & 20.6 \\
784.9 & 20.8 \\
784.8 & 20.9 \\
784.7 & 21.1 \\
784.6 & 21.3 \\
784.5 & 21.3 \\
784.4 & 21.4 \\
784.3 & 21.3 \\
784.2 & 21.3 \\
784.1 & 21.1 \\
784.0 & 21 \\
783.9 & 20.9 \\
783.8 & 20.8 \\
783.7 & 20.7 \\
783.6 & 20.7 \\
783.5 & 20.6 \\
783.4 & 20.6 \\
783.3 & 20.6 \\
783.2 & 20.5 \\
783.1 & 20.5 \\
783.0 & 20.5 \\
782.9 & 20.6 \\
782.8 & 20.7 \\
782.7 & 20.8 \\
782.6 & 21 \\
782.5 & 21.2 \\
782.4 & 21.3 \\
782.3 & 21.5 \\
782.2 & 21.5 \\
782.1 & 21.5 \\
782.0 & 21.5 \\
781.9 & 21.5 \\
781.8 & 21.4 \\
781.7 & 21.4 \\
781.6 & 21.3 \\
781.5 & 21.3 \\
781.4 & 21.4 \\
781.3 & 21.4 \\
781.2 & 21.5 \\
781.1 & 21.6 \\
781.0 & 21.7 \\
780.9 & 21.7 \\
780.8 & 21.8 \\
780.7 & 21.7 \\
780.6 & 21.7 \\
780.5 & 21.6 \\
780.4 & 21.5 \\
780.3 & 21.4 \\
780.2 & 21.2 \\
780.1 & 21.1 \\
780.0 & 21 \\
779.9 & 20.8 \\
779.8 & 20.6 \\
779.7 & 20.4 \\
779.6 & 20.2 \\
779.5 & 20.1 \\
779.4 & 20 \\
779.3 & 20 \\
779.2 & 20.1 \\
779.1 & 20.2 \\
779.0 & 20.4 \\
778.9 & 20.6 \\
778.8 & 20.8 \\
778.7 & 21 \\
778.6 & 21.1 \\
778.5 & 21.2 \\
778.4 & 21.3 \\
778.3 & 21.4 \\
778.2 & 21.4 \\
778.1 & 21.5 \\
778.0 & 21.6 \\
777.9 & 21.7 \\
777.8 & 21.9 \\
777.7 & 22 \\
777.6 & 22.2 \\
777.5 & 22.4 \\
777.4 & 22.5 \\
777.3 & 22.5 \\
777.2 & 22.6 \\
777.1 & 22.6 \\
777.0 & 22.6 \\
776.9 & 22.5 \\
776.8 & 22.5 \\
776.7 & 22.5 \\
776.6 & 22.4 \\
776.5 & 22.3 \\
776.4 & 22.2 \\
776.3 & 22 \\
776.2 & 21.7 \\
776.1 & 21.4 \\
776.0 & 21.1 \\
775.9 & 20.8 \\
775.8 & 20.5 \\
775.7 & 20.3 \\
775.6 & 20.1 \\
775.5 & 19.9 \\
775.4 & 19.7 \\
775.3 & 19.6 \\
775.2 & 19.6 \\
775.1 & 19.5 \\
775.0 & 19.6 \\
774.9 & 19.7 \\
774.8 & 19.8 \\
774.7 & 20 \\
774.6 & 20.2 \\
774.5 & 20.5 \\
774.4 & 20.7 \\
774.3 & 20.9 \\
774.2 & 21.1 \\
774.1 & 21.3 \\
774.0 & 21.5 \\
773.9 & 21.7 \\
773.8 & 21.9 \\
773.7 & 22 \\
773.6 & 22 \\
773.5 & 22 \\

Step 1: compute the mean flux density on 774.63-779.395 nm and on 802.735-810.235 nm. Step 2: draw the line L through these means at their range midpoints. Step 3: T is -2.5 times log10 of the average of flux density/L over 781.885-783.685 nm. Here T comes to 0.02 mag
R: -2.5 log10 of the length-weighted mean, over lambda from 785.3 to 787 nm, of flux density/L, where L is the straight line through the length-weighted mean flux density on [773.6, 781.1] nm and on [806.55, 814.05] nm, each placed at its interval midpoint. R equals 0.02 mag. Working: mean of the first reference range 21.2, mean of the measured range 21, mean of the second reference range 22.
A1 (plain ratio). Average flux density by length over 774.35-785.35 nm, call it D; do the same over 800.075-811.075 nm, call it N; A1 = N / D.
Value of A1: 1.03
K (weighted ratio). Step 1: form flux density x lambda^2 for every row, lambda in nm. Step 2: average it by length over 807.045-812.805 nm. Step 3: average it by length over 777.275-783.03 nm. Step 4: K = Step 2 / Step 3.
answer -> 1.11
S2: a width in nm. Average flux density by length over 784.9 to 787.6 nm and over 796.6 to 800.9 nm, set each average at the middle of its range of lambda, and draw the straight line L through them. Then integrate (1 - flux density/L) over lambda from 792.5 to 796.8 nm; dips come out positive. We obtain 0.07 nm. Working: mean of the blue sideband 21.1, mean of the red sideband 21.7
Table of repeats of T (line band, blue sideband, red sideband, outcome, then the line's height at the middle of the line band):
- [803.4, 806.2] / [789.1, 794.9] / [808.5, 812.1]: -0.03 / 21.7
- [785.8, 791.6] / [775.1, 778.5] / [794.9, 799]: 0.00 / 21.7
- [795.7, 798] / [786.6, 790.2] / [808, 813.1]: -0.02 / 21.7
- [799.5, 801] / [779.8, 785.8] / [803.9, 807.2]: 0.02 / 21.9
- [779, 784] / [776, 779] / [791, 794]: 0.04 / 21.7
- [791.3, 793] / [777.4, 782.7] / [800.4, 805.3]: 0.02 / 21.6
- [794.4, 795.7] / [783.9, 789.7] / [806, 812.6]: 0.05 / 21.5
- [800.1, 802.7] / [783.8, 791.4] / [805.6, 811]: 0.00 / 21.6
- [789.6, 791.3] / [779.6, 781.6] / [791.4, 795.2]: -0.05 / 21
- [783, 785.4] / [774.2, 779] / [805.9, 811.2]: 0.03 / 21.3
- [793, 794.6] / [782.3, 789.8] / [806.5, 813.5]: 0.02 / 21.4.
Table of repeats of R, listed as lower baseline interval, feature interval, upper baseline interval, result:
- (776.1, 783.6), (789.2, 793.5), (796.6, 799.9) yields 0.00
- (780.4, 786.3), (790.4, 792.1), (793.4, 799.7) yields -0.02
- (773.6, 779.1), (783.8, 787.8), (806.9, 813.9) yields 0.02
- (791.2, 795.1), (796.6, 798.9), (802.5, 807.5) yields -0.03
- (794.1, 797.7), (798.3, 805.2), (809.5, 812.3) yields -0.01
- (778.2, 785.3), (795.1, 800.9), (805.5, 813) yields -0.01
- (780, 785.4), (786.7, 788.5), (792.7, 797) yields -0.03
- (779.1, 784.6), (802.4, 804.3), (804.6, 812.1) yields -0.02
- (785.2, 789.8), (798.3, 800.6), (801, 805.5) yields 0.02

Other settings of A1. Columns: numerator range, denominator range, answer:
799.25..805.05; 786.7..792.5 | 1.01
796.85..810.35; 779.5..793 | 1.02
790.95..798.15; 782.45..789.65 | 1.01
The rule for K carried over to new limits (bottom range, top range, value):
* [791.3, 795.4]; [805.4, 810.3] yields 1.08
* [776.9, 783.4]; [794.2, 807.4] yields 1.08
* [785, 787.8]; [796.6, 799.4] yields 1.07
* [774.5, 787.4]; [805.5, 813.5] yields 1.12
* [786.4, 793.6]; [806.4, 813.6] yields 1.07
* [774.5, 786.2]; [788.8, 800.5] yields 1.06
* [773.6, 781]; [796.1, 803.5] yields 1.09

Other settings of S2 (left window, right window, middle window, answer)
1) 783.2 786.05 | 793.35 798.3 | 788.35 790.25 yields -0.04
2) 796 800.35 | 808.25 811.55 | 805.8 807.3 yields 0.00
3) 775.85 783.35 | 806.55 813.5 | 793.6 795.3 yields 0.10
